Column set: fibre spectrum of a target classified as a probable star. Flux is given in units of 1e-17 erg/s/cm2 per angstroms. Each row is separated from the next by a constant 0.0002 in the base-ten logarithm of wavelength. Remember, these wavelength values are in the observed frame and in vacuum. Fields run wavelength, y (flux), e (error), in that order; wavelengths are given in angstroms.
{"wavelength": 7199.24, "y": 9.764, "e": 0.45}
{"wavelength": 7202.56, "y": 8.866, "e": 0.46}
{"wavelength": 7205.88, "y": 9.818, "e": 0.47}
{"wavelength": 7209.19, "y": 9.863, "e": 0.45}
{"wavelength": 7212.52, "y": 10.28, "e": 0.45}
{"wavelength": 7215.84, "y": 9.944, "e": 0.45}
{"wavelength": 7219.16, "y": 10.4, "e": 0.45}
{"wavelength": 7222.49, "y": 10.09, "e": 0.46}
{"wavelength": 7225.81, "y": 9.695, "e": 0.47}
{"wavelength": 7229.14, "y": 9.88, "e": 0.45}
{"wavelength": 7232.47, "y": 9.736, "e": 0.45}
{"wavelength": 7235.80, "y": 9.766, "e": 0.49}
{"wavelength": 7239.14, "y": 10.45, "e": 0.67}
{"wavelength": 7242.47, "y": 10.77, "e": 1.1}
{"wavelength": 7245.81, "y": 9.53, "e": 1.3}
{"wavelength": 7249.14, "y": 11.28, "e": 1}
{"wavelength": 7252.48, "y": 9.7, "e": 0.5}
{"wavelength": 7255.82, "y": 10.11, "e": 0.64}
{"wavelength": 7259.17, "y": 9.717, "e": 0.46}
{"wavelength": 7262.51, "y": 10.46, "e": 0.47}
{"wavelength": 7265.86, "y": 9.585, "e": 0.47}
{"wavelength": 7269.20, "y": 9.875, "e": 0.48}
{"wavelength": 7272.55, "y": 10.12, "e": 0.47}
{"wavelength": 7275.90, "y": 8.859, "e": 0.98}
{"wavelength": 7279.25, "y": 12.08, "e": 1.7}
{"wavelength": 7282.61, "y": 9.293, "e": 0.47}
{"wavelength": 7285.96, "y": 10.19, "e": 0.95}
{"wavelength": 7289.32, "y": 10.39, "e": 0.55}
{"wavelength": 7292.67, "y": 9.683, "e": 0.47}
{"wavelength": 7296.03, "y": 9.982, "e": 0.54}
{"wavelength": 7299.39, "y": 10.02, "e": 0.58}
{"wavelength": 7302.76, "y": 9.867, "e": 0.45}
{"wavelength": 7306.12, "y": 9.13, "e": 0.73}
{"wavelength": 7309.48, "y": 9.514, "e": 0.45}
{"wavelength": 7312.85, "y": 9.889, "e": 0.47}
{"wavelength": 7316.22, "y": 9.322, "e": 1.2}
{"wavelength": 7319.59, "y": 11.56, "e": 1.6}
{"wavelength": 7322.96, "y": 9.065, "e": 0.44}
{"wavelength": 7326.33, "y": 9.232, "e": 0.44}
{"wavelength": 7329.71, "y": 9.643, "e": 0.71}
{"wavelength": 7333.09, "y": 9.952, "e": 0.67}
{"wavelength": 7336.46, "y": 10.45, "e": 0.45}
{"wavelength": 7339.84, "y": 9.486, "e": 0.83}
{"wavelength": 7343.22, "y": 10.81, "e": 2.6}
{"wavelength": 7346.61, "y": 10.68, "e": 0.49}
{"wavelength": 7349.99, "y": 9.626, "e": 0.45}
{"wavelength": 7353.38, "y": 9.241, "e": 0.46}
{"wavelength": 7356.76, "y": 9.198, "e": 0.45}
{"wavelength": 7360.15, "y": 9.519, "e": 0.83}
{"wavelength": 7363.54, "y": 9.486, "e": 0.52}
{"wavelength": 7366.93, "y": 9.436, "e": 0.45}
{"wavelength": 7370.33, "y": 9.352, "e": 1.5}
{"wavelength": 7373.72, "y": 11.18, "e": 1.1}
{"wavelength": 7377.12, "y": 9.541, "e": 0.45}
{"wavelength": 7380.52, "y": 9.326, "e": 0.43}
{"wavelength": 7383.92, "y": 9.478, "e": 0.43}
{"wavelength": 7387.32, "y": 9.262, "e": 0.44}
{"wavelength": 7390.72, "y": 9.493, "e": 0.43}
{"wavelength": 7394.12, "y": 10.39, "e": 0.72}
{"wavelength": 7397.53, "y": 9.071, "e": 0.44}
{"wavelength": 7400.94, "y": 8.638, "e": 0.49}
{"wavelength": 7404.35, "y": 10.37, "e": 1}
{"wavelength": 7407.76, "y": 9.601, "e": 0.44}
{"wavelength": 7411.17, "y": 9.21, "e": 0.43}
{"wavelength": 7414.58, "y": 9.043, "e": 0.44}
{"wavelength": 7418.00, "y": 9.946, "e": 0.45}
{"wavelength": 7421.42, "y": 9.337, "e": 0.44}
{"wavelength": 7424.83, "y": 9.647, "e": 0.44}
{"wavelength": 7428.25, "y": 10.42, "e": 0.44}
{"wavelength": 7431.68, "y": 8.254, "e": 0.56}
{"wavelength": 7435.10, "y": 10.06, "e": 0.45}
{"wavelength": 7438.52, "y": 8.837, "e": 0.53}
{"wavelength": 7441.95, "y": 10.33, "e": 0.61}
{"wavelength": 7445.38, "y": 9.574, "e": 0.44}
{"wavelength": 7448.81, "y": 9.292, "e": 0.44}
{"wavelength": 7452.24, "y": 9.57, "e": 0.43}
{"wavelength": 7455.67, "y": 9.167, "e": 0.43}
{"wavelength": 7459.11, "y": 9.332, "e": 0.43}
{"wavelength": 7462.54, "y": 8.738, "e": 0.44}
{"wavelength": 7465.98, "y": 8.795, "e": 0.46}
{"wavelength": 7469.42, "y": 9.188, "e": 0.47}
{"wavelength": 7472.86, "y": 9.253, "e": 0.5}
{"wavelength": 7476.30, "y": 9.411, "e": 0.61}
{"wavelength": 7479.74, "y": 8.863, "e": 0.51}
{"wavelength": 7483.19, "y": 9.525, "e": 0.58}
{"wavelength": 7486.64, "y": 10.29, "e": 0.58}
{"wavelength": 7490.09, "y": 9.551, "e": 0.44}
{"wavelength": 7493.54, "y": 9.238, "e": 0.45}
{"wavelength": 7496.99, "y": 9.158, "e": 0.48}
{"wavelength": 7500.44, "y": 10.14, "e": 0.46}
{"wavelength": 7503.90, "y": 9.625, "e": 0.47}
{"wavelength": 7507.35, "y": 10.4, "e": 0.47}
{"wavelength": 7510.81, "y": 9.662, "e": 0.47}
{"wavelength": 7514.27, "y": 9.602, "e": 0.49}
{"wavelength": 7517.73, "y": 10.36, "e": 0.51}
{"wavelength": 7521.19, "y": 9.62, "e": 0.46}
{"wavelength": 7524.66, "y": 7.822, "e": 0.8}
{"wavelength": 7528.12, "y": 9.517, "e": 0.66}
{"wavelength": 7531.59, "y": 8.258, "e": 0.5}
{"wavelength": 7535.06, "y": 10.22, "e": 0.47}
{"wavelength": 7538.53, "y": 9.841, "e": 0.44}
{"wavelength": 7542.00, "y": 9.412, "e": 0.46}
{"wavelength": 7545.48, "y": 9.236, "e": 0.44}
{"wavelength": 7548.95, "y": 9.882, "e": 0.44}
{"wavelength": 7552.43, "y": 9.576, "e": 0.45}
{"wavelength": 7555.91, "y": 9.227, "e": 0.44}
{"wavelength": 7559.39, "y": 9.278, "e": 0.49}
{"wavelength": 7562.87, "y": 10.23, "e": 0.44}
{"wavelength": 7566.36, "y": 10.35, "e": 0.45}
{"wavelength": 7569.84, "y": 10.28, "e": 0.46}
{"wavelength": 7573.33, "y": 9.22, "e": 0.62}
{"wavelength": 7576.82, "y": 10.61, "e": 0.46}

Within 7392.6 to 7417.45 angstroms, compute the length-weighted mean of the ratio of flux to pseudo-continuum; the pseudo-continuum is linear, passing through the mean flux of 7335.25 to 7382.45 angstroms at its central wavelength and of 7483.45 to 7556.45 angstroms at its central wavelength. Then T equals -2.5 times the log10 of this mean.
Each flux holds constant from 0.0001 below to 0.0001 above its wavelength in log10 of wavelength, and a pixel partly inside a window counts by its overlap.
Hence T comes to 0.027 mag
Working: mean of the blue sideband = 9.8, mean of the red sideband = 9.56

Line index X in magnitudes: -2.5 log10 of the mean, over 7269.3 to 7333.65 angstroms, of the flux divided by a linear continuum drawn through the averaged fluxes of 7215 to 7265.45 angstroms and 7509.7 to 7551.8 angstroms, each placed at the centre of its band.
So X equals 0.008 mag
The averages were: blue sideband 10.1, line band 9.88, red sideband 9.45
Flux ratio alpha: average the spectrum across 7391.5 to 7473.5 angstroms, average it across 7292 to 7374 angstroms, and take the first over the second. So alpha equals 0.96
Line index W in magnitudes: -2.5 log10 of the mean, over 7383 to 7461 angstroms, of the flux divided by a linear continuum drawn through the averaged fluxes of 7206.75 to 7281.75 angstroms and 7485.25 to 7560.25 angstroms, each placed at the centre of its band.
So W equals 0.03 mag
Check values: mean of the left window 10.1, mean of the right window 9.54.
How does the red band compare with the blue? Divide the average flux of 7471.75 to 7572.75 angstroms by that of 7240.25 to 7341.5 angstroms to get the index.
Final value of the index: 1.0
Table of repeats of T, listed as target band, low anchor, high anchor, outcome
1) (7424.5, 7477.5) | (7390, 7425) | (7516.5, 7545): 0.01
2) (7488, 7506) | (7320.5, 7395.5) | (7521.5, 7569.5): 0.00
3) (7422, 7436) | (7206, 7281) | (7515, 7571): 0.02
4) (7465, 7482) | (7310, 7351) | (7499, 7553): 0.06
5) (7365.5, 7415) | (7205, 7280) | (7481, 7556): 0.02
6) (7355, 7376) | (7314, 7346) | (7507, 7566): 0.02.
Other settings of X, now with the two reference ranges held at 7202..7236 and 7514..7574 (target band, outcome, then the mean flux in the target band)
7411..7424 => 0.029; 9.43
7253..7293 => -0.022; 10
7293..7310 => 0.010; 9.71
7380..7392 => 0.037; 9.4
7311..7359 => -0.010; 9.86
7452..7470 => 0.064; 9.09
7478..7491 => 0.007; 9.55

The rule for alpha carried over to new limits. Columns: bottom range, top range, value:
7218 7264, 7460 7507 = 0.93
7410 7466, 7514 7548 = 1.00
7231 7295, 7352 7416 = 0.94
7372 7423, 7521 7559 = 0.97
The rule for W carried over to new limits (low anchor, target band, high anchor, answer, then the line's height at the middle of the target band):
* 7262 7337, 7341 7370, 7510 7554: 0.01 mag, 9.8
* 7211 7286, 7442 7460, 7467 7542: 0.02 mag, 9.62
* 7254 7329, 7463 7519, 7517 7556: -0.01 mag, 9.49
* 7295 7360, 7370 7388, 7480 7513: 0.00 mag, 9.78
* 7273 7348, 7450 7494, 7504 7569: 0.05 mag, 9.7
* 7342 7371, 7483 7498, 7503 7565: 0.00 mag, 9.58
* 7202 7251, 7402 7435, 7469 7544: 0.01 mag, 9.67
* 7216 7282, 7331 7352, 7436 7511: -0.03 mag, 9.83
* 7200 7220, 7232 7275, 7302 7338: -0.03 mag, 9.81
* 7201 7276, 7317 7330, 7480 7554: 0.00 mag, 9.84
